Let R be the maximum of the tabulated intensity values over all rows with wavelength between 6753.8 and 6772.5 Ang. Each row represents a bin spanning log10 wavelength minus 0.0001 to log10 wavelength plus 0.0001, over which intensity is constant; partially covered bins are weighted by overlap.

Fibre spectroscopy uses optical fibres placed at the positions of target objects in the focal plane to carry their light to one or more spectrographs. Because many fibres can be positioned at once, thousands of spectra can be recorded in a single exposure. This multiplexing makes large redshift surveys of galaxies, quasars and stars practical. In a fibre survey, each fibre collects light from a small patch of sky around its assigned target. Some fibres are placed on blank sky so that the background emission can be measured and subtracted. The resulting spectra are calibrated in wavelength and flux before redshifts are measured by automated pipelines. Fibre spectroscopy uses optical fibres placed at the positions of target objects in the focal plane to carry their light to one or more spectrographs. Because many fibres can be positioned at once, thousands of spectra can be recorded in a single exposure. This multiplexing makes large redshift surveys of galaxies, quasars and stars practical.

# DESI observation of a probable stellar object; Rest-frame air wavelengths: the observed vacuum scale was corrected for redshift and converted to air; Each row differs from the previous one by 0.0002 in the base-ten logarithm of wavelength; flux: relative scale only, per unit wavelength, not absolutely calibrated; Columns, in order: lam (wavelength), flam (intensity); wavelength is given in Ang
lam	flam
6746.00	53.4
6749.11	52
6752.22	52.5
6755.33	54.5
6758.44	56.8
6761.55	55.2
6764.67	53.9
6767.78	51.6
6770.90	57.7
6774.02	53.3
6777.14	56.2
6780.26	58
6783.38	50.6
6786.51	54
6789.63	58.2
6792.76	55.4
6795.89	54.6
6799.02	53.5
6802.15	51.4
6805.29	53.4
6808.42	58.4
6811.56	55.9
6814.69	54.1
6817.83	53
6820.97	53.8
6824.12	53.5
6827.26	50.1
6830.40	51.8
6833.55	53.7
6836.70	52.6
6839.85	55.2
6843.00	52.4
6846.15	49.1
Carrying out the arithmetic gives 57.7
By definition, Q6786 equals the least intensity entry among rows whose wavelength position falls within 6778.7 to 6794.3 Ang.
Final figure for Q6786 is 50.6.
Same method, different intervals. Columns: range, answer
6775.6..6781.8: 56.2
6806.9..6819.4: 53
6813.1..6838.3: 50.1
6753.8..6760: 54.5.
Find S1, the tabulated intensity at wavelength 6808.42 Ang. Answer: 58.4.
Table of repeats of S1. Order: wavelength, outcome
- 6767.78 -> 51.6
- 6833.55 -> 53.7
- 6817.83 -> 53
